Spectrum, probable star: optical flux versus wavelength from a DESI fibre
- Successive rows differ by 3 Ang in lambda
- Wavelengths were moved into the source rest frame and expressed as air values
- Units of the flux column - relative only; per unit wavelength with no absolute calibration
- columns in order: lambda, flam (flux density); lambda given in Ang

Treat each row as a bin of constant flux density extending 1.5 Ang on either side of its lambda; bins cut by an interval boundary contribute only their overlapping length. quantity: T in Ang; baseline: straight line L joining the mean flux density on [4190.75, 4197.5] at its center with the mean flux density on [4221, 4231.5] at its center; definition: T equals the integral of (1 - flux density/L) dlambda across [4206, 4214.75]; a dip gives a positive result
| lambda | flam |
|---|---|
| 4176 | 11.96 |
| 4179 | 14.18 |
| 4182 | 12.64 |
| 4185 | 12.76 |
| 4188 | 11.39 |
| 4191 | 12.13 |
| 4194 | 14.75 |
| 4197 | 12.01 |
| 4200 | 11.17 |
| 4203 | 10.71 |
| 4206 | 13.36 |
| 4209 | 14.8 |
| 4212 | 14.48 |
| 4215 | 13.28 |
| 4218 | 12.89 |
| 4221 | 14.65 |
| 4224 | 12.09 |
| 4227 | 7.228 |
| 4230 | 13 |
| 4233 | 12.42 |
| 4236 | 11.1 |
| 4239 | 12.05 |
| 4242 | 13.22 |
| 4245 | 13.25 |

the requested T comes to -1.39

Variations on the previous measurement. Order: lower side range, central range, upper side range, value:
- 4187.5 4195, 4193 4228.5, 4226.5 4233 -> -1.9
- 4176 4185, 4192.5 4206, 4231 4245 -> 0.6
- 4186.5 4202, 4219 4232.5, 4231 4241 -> 0.2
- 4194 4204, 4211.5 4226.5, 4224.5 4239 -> -2.1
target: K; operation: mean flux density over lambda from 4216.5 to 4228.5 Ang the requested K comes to 11.7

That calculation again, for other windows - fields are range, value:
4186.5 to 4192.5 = 11.8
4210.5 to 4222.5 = 13.8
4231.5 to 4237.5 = 11.8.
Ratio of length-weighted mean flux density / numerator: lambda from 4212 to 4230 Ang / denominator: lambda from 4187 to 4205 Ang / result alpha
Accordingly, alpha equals 1.0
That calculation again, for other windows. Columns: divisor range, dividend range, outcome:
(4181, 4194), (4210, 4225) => 1.09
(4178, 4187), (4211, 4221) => 1.05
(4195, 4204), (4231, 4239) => 1.03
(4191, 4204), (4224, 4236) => 0.91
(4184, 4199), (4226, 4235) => 0.88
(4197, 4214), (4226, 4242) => 0.89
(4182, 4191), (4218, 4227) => 1.01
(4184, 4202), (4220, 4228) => 0.92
